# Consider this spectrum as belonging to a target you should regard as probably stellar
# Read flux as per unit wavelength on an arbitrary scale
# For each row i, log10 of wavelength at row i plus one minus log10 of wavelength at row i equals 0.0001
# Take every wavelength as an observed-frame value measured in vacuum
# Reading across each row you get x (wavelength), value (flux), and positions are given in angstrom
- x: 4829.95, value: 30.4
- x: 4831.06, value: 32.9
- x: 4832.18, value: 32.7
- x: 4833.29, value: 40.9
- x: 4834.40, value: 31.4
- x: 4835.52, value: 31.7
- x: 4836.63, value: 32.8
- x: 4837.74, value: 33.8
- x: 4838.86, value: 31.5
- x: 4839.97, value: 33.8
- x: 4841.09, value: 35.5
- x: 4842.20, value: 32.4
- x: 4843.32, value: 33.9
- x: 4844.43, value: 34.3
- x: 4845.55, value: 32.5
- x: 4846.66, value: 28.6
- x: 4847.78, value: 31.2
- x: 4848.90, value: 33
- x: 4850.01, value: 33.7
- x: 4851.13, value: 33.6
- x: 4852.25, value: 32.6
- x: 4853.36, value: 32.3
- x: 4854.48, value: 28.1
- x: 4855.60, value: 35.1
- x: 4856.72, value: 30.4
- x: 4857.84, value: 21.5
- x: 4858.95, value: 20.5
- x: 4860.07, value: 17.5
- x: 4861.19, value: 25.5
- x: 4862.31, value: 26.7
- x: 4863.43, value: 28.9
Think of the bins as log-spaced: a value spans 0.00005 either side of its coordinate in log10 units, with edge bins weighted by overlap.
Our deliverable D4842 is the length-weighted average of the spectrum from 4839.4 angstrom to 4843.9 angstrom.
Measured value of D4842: 33.9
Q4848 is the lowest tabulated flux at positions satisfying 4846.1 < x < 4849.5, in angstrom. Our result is 28.6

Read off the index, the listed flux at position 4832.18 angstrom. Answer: 32.7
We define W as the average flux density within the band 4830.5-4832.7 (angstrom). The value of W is 32.7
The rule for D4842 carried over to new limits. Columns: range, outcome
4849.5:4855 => 32.1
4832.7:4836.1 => 34.7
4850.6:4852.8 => 33.1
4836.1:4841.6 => 33.4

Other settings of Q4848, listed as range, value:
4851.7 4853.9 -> 32.3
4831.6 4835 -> 31.4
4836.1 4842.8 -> 31.5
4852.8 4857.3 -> 28.1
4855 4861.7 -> 17.5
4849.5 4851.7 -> 33.6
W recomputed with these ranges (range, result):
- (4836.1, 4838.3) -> 33.3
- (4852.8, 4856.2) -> 31.8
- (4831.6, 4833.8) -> 36.6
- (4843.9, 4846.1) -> 33.3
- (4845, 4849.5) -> 31.4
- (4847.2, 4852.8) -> 32.8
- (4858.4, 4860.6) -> 19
